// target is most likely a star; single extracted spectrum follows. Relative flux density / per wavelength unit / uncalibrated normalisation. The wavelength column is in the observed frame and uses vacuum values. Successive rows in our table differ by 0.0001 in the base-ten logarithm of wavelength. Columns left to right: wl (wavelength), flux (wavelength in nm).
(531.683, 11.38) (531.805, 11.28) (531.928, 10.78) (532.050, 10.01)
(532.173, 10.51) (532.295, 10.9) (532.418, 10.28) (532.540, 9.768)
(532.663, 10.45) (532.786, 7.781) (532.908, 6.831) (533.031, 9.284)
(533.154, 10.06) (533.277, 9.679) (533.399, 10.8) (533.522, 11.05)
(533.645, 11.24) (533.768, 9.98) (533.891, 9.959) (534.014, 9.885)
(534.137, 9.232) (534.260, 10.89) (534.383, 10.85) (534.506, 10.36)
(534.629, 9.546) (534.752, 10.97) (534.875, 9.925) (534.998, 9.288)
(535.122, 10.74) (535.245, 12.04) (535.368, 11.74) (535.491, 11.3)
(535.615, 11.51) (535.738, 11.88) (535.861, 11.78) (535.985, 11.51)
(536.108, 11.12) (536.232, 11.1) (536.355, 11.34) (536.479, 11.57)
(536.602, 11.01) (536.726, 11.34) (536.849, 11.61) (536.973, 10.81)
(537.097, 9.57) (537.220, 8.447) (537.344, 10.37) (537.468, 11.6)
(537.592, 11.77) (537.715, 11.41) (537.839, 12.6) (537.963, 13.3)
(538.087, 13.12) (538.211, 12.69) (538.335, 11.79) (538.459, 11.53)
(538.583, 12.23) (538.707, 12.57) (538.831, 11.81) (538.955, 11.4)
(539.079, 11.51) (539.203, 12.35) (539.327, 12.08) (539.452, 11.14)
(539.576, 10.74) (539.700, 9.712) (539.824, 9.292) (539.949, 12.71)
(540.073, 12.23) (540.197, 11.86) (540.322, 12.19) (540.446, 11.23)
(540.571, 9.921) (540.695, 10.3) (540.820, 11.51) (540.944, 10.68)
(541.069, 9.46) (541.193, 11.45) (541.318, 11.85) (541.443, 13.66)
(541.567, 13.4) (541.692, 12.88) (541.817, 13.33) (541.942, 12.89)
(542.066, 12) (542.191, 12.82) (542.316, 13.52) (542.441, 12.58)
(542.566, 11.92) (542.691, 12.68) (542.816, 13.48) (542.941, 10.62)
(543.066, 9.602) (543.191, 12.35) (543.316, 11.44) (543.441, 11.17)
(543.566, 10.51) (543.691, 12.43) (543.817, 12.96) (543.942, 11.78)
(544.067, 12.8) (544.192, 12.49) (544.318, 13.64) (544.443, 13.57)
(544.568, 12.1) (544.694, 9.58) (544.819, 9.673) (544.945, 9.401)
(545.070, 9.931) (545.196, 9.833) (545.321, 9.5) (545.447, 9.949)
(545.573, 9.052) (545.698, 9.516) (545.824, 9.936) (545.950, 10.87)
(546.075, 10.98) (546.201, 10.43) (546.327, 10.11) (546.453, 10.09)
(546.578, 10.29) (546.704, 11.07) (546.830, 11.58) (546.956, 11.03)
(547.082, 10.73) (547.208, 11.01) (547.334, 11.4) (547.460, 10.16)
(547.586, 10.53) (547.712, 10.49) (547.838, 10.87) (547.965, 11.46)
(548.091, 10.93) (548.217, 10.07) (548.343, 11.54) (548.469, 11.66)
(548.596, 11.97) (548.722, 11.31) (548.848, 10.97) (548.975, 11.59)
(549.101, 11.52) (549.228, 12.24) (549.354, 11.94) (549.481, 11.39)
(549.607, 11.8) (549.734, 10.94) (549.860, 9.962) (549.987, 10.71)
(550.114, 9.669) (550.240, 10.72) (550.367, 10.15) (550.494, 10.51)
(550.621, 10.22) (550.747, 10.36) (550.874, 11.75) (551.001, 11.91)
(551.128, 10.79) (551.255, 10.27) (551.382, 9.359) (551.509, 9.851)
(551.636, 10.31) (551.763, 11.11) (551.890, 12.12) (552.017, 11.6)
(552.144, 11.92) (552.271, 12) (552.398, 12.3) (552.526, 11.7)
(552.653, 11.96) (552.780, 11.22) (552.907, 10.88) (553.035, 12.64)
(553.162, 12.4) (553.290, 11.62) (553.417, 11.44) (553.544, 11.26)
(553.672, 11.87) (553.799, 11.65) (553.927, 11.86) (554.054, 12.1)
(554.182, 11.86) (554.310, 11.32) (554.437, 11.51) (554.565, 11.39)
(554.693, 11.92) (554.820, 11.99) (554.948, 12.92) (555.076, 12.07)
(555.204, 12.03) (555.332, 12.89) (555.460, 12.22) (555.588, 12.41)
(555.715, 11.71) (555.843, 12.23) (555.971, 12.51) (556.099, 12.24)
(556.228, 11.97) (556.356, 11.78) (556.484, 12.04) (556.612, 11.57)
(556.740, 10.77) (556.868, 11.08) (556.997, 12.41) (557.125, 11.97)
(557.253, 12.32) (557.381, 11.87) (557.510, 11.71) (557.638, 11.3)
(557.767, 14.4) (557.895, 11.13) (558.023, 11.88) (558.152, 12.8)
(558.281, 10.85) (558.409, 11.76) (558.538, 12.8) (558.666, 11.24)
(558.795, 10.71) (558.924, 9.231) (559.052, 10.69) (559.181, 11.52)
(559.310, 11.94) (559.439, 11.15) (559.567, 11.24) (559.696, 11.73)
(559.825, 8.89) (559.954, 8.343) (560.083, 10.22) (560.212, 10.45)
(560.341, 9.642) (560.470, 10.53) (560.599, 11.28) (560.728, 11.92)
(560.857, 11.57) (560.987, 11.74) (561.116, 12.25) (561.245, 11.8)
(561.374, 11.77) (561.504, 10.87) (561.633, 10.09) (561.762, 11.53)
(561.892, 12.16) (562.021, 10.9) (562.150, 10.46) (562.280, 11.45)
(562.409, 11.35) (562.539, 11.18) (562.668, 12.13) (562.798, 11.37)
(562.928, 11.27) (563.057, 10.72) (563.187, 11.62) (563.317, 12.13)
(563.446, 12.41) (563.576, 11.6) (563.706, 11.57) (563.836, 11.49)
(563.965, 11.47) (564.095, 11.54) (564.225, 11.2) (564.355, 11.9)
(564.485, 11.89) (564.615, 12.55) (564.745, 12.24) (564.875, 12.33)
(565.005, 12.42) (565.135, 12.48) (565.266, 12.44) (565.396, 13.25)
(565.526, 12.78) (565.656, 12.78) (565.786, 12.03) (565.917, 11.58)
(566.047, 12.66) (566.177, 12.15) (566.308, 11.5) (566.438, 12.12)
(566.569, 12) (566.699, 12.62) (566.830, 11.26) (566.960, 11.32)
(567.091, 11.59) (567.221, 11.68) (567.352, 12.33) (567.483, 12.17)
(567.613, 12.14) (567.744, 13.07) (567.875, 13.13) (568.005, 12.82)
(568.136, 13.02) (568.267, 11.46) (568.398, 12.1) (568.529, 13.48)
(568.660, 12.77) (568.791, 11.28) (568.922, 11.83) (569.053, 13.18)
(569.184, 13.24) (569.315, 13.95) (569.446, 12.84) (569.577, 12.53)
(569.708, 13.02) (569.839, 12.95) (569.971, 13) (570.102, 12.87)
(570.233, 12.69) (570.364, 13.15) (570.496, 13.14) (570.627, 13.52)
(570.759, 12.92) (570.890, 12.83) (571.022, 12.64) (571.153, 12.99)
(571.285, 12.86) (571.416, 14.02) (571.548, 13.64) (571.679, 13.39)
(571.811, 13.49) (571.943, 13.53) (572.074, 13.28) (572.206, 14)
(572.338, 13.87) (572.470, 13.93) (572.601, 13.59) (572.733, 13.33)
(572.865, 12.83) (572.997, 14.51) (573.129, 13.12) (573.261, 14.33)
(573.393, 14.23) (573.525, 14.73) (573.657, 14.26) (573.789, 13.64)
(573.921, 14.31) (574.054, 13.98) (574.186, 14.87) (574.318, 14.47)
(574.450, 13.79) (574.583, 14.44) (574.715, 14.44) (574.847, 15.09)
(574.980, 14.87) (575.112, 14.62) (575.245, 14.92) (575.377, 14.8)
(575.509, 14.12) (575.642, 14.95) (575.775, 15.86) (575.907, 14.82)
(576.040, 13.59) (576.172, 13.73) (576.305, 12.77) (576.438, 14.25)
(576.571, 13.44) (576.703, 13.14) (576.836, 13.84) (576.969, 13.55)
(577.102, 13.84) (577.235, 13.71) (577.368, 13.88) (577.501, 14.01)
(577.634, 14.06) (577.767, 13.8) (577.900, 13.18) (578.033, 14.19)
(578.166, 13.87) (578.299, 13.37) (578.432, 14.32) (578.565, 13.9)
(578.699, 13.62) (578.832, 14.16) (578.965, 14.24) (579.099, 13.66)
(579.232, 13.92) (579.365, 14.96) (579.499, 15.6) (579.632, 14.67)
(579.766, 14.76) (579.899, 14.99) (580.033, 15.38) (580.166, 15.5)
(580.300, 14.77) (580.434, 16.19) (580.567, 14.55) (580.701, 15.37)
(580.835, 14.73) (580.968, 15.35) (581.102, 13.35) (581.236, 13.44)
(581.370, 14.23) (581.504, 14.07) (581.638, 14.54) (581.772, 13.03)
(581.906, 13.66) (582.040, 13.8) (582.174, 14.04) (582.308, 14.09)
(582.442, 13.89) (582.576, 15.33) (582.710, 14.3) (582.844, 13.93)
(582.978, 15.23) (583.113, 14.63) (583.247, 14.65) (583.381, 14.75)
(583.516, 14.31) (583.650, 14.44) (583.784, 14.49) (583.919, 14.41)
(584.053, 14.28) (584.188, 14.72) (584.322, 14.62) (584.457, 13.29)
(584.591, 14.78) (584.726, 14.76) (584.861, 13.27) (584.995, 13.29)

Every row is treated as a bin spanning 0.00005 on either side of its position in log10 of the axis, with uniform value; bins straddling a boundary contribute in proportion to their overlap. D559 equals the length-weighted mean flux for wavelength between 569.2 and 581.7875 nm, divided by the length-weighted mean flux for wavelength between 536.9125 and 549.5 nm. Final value 1.2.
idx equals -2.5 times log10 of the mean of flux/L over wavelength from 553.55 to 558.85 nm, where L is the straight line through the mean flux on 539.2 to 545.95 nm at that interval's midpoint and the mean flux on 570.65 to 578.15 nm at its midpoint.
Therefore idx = 0.052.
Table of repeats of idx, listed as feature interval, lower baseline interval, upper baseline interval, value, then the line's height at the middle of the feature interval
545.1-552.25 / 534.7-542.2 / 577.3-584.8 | 0.132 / 12.2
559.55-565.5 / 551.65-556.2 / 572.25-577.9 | 0.122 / 12.8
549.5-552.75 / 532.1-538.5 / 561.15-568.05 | 0.039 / 11.4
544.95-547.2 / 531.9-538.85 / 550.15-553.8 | 0.081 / 11.1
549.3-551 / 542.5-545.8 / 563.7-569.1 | 0.065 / 11.5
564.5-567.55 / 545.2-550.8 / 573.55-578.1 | 0.067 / 13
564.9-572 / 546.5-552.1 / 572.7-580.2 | 0.051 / 13.2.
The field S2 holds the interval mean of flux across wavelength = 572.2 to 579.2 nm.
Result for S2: 14.1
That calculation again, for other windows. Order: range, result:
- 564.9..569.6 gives 12.4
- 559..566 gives 11.5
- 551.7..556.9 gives 11.9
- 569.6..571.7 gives 13.1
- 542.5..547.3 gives 11.1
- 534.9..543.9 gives 11.6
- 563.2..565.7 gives 12.1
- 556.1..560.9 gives 11.3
